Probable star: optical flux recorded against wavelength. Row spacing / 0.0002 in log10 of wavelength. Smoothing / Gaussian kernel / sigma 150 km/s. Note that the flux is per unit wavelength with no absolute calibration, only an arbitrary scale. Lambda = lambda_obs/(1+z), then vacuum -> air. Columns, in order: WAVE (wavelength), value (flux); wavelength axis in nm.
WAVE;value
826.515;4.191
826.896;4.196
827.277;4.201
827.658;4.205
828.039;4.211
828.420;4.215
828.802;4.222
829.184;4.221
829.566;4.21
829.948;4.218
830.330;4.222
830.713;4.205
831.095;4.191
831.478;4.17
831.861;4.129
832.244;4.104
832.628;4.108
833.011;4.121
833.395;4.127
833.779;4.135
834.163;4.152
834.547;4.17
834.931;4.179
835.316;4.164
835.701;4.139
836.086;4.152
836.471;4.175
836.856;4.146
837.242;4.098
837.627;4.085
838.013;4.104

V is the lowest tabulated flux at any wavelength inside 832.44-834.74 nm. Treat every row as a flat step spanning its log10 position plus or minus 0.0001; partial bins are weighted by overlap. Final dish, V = 4.108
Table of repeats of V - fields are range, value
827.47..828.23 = 4.205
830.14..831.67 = 4.17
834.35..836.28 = 4.139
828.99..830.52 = 4.21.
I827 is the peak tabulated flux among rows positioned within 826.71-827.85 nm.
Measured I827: 4.205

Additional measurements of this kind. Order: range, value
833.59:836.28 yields 4.179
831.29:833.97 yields 4.17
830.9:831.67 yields 4.191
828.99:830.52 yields 4.222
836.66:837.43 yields 4.146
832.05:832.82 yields 4.108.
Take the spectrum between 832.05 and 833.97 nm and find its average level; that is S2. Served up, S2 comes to 4.12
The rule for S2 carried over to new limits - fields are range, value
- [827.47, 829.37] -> 4.21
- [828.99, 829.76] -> 4.21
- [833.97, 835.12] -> 4.17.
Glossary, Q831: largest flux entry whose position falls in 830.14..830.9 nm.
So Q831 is 4.222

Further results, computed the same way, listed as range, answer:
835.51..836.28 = 4.152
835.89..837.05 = 4.175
